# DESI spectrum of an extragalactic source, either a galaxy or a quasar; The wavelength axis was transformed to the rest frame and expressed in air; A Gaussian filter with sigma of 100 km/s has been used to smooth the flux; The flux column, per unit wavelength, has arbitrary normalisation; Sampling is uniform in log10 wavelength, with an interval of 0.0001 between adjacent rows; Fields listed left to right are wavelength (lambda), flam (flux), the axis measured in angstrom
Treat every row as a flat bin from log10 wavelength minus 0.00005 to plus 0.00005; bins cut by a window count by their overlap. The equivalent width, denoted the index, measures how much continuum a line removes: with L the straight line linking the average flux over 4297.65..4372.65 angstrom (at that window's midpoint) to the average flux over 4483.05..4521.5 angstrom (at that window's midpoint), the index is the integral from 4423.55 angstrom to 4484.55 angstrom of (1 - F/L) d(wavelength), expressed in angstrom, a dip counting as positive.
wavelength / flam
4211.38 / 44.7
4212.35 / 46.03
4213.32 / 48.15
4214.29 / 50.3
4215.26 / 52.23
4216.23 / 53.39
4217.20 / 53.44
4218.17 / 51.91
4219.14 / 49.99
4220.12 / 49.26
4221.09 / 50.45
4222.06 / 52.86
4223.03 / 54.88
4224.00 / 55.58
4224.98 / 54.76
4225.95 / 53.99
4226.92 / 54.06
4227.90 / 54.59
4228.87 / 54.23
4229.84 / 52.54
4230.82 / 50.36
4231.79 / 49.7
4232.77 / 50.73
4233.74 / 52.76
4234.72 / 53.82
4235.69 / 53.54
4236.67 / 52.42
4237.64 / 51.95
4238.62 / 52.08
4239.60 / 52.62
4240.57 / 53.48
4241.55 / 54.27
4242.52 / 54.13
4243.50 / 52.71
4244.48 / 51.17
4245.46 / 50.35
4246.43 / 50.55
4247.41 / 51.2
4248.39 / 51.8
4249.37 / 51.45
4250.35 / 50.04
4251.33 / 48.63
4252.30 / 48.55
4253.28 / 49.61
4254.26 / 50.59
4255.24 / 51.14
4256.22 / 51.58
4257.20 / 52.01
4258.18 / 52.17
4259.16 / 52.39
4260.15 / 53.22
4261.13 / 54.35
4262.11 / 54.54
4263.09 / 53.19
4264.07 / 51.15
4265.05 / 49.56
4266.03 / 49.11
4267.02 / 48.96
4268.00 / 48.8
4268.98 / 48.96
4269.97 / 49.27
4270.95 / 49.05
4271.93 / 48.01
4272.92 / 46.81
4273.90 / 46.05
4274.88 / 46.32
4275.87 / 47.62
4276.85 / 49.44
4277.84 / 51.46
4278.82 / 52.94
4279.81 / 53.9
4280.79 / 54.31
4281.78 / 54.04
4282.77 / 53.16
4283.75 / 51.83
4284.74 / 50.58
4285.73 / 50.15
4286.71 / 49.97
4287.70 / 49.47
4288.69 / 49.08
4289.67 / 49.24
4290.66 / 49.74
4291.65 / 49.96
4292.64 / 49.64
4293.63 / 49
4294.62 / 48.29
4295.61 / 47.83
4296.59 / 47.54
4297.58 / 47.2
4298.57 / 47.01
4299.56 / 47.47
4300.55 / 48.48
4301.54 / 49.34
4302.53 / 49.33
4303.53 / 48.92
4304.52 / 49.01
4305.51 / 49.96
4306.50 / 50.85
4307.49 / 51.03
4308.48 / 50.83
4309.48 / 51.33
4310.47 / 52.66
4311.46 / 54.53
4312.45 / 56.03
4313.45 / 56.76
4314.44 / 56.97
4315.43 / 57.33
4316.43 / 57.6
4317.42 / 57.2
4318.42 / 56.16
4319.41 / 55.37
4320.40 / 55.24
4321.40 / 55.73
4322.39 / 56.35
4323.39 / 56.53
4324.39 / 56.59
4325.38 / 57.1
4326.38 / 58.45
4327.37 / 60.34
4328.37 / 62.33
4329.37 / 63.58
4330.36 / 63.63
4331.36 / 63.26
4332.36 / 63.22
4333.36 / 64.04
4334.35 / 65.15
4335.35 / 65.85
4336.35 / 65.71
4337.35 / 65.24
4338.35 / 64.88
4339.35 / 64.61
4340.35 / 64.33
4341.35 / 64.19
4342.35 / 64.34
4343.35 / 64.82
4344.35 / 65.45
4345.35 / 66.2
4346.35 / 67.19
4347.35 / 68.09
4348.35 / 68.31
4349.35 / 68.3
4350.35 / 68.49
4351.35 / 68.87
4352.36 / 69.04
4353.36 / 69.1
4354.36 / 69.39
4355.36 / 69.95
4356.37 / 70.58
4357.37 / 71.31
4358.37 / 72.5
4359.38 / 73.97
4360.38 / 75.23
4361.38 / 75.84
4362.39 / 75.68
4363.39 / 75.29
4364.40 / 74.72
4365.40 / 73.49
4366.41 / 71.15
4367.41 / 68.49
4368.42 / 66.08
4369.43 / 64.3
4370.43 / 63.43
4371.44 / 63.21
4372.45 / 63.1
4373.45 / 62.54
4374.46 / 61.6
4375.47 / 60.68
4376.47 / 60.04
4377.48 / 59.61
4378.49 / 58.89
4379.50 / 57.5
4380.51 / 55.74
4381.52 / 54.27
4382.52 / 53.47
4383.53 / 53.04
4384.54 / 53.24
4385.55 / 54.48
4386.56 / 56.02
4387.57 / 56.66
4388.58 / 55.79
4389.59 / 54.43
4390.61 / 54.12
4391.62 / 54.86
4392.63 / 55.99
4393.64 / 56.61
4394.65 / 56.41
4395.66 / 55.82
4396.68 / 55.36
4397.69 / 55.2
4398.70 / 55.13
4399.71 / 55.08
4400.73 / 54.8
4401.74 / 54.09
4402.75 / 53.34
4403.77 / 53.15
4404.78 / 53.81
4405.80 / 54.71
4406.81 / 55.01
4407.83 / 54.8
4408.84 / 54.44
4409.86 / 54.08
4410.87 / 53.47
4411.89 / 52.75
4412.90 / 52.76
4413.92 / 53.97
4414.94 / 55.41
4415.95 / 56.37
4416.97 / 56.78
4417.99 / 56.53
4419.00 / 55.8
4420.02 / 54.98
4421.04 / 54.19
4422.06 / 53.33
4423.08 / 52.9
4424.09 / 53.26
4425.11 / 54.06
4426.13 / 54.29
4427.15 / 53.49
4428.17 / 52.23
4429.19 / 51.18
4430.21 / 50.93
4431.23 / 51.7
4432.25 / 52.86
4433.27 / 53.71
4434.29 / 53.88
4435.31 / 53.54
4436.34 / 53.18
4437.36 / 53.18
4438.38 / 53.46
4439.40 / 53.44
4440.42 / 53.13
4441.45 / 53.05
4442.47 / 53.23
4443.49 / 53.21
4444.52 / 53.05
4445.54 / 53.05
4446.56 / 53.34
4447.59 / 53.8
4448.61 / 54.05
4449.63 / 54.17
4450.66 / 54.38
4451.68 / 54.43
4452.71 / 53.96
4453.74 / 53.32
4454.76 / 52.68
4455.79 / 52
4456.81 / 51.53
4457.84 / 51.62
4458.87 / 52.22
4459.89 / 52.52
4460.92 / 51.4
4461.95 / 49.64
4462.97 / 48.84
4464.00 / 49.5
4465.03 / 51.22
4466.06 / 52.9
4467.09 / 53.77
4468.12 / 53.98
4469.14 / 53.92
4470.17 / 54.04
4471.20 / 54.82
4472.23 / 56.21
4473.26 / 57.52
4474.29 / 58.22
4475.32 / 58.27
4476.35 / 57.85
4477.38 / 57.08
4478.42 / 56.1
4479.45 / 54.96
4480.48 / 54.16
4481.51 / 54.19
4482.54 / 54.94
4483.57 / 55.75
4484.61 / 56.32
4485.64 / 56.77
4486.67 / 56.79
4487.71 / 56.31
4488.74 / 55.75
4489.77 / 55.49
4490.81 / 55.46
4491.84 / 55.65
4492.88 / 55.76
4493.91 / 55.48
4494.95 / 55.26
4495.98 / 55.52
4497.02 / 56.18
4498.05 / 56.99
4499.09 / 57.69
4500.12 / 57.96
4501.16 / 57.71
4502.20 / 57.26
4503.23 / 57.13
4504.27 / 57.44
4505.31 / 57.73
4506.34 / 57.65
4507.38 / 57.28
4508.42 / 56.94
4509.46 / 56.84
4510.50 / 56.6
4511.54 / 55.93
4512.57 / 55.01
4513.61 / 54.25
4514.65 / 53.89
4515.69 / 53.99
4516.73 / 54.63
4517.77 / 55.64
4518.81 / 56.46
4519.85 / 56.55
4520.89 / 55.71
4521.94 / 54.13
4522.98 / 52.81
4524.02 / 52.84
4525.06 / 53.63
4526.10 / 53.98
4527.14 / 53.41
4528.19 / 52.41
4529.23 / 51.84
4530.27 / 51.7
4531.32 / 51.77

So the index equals 4.5 angstrom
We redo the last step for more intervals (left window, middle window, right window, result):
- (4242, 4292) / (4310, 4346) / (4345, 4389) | -0.6 angstrom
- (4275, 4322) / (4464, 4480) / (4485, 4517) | 0.1 angstrom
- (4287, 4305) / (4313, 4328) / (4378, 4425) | -2.0 angstrom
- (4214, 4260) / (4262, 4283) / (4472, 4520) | 1.0 angstrom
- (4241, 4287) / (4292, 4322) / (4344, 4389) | 2.7 angstrom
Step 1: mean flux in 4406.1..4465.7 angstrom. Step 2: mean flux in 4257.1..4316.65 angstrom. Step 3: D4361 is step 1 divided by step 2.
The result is 1.1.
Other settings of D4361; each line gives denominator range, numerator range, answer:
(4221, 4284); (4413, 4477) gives 1.04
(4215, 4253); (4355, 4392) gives 1.21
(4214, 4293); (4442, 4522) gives 1.07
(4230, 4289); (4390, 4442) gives 1.06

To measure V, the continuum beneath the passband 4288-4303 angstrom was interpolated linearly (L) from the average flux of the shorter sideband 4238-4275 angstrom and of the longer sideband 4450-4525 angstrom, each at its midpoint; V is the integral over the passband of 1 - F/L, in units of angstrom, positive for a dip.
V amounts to 0.85 angstrom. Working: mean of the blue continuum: 50.8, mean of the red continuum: 55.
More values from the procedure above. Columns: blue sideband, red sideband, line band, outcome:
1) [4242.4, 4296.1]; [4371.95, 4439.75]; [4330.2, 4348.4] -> -4.2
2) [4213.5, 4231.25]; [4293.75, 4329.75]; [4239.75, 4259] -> 0.5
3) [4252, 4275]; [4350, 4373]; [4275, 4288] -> 0.6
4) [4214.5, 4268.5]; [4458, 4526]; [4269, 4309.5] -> 2.3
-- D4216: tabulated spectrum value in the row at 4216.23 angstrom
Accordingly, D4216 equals 53.39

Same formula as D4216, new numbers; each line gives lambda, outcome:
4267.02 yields 48.96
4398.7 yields 55.13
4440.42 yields 53.13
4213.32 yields 48.15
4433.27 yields 53.71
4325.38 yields 57.1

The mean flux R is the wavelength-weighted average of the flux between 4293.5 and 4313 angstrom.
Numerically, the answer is 49.9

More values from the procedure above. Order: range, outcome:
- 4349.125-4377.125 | 68.8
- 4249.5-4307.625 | 50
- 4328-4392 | 64.4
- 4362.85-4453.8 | 56.2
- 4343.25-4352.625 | 67.6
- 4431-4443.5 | 53.2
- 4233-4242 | 52.9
